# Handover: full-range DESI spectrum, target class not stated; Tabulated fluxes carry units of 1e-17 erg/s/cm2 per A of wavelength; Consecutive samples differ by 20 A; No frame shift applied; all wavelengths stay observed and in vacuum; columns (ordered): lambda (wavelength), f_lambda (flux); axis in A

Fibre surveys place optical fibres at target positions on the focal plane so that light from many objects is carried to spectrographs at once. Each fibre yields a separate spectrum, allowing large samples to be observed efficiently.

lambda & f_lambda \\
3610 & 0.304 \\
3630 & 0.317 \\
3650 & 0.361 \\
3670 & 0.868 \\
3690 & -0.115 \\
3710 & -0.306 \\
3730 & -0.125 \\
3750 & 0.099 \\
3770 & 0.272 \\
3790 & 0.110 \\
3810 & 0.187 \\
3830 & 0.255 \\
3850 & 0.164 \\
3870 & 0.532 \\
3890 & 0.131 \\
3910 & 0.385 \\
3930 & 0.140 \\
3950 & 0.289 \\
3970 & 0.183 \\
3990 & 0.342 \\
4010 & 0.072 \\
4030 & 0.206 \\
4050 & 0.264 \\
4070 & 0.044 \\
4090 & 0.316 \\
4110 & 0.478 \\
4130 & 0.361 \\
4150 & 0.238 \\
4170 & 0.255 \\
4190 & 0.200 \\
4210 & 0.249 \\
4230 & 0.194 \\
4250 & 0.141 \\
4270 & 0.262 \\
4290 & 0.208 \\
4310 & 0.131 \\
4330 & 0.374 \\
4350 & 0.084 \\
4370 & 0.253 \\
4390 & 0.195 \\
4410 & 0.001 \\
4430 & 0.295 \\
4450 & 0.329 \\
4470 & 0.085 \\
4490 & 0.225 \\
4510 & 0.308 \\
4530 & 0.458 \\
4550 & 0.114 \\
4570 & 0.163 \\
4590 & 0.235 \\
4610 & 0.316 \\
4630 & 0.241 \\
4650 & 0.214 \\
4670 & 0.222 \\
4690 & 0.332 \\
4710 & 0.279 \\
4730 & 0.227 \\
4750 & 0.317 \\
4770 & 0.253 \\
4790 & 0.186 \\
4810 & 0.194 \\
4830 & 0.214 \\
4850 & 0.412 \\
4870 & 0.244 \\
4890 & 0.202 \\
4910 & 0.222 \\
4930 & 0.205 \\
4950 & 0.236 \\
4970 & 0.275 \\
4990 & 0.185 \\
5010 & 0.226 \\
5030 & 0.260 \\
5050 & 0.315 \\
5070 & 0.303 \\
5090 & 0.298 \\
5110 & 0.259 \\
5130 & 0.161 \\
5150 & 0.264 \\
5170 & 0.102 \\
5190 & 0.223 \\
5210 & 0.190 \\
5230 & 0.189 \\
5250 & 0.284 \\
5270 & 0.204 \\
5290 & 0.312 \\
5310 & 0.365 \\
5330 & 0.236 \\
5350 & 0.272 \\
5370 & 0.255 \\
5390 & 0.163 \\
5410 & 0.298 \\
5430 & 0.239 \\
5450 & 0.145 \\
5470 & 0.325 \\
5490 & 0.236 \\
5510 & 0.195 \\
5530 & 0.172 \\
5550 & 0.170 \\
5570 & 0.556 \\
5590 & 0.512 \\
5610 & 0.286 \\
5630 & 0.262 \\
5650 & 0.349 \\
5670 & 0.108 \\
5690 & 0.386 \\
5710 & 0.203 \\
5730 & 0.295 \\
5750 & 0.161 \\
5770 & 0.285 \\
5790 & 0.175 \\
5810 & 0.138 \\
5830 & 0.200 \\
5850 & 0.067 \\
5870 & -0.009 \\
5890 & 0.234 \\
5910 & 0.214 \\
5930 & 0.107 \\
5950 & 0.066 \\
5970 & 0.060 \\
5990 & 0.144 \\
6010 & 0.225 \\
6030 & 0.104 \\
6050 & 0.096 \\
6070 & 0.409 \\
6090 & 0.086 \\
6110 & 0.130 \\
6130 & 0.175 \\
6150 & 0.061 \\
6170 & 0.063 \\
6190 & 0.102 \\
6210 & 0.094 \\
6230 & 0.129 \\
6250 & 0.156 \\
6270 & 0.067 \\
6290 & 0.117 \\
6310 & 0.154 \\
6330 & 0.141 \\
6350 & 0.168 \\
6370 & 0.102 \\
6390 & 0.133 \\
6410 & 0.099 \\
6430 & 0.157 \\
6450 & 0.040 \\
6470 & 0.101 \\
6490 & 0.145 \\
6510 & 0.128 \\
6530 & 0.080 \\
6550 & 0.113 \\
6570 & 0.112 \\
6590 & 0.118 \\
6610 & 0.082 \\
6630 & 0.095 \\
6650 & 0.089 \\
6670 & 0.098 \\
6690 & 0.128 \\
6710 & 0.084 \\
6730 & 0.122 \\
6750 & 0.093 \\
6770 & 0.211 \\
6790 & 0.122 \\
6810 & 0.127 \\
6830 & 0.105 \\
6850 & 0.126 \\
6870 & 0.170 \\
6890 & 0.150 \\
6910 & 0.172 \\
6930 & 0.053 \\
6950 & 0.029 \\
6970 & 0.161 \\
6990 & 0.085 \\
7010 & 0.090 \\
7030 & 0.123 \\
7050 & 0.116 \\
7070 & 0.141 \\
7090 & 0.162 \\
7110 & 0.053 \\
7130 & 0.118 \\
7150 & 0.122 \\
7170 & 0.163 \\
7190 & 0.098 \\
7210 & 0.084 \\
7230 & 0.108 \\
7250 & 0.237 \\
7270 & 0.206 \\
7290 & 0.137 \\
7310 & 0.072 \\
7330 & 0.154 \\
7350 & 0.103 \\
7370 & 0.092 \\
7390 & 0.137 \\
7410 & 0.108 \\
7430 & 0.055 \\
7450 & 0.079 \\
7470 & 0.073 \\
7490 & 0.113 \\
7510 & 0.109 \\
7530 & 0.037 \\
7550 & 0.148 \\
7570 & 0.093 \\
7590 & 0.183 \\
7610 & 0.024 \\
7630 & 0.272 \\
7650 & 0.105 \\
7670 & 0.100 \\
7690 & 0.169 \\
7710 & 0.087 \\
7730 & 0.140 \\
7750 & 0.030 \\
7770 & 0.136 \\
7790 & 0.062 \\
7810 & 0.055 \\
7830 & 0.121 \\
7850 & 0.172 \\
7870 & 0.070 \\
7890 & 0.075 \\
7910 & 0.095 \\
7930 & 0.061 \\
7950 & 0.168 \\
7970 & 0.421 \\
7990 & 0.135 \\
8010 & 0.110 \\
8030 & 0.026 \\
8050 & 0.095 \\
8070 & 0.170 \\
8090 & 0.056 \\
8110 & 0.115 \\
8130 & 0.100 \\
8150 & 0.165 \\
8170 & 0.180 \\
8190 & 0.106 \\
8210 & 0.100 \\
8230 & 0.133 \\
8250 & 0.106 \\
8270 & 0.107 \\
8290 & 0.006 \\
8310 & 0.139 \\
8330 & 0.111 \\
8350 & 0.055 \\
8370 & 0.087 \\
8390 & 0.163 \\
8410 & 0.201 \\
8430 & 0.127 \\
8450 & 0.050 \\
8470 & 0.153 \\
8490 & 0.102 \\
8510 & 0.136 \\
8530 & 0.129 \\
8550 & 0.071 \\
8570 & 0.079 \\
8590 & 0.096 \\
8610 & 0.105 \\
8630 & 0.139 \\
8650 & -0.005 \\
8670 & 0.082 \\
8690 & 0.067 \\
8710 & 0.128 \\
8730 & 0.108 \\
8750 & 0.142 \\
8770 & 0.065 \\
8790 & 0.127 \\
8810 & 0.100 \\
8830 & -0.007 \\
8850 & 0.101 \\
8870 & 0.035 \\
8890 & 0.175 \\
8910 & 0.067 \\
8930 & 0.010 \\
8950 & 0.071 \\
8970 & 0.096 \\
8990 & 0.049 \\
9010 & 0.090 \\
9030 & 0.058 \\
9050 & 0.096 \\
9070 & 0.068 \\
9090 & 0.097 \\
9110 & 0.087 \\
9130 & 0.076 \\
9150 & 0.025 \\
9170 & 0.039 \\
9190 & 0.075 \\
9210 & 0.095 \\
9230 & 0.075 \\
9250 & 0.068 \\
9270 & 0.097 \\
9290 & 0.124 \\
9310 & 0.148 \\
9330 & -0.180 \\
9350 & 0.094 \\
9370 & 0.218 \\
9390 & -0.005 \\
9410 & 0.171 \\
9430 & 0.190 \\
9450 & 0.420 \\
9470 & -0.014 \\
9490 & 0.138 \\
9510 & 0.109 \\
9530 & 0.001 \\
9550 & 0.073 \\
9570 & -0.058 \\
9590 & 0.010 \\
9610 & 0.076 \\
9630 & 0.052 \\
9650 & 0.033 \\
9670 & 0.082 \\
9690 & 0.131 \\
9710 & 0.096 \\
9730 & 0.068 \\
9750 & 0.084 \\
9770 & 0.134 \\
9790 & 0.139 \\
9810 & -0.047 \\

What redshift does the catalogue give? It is 0.21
